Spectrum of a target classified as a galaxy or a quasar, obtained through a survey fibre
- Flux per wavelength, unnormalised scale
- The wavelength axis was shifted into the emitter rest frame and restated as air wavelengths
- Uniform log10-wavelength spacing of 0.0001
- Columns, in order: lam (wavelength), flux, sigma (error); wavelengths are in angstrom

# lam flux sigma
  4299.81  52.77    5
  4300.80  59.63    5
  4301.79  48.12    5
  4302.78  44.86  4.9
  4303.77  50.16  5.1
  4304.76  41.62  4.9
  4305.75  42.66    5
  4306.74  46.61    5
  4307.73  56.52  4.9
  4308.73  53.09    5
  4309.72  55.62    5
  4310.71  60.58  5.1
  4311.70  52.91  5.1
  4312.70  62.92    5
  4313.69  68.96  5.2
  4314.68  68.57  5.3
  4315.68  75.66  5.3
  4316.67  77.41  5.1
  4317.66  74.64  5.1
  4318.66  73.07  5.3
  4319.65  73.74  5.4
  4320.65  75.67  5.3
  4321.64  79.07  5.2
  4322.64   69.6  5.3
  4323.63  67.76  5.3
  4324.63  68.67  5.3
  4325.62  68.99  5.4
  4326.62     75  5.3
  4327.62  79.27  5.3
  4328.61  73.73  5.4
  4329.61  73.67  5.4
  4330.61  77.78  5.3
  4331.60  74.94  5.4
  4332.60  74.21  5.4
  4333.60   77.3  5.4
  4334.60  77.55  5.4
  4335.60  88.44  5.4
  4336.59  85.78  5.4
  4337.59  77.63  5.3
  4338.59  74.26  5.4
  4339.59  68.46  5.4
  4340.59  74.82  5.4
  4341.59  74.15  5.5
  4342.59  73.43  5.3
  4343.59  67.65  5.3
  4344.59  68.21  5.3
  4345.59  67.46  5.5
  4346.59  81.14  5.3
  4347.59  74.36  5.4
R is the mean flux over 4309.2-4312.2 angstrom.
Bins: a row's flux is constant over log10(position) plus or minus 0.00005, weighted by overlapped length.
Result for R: 56.4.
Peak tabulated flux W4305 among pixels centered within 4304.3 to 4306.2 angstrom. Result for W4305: 42.66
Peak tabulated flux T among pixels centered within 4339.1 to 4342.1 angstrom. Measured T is 74.82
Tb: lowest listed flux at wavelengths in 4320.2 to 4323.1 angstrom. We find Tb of 69.6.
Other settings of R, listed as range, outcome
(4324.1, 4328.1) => 72.8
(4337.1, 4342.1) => 73.8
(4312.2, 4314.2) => 66.1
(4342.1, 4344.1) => 70.5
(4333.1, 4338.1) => 81.3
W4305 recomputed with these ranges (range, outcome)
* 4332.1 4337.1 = 88.44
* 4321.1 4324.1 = 79.07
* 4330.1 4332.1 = 77.78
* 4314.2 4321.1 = 77.41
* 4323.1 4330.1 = 79.27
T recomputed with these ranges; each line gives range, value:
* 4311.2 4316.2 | 75.66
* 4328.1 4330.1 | 73.73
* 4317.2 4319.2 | 74.64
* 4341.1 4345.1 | 74.15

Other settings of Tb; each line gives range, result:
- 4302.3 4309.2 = 41.62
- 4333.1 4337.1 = 77.3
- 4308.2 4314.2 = 52.91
